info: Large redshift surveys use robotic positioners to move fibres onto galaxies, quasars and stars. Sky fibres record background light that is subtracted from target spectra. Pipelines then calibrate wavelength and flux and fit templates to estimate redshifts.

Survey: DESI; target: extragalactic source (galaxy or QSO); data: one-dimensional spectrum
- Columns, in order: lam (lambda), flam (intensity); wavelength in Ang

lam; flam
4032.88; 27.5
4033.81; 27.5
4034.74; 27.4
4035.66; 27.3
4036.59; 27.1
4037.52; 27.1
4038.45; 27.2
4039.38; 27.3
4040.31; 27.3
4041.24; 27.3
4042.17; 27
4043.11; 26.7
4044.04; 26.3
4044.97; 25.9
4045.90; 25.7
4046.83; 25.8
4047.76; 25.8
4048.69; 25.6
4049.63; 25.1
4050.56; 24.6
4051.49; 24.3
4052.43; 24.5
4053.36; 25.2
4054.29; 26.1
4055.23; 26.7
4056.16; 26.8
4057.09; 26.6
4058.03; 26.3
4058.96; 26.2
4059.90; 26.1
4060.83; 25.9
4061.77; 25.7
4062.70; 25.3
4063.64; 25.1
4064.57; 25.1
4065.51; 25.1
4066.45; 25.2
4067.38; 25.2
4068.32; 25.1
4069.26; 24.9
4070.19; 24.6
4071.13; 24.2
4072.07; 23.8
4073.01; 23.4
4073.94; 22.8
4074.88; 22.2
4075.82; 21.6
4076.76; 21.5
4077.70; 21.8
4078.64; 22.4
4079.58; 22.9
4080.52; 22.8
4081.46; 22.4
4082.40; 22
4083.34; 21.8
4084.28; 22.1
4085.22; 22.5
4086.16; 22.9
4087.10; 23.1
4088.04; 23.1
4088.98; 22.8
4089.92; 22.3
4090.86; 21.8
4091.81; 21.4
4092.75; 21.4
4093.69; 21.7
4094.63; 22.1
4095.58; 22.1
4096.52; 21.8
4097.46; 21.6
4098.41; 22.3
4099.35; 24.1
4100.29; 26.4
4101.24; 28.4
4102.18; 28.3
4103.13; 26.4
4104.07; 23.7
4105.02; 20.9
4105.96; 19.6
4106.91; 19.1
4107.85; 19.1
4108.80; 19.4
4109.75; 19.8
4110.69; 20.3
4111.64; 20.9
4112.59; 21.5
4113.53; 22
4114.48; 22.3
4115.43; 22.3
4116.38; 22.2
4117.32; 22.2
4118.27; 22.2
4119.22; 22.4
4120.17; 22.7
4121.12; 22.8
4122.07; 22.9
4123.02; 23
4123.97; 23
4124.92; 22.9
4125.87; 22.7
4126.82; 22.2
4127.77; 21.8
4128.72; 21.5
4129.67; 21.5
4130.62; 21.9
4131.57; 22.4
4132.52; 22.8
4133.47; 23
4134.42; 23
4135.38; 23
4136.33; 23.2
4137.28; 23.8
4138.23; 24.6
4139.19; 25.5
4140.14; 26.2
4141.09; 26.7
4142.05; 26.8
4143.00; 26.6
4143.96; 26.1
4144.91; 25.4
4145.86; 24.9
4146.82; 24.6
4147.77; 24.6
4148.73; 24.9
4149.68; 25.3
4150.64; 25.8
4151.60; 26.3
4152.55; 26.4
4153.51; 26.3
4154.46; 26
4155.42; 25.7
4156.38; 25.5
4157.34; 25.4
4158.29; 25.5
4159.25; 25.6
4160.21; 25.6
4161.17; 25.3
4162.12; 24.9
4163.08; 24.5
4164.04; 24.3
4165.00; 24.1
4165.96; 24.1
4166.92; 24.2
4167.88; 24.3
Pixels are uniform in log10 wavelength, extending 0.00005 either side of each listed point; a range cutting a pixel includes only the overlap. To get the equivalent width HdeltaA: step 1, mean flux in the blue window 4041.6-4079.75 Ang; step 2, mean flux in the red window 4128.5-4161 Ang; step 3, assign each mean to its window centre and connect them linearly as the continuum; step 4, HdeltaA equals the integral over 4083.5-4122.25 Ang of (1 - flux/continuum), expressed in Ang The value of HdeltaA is 3.9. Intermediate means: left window 24.9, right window 24.8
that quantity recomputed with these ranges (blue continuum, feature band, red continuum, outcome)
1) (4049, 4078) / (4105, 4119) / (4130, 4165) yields 2.2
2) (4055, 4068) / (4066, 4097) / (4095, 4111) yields 1.9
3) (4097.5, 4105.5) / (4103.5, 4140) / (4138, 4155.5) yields 4.5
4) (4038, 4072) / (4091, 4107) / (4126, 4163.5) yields 1.3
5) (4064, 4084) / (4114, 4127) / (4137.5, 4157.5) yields 1.2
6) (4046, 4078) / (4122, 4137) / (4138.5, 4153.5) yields 1.8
